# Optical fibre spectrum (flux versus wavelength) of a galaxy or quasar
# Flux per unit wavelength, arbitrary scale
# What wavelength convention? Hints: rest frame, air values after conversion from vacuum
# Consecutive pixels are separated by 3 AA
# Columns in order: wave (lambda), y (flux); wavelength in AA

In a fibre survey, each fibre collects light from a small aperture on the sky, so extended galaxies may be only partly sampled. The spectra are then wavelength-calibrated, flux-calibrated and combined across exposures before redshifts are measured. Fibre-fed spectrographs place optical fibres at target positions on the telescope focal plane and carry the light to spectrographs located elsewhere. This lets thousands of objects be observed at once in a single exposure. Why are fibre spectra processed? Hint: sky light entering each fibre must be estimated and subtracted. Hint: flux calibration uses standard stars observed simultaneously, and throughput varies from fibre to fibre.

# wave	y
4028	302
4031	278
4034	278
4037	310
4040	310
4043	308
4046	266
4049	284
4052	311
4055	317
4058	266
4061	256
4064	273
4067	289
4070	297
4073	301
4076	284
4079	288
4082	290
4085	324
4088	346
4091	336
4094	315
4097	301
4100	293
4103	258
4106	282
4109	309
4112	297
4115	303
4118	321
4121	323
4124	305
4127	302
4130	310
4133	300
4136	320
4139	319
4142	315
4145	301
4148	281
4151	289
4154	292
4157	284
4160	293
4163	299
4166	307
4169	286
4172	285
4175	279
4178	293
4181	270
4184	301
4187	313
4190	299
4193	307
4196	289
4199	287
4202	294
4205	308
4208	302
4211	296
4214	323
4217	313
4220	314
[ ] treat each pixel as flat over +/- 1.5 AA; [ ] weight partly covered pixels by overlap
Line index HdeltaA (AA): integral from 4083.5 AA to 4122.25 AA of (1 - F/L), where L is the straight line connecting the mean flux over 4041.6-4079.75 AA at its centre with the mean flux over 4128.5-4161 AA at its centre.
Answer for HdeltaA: -1.9 AA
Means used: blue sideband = 288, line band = 308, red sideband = 300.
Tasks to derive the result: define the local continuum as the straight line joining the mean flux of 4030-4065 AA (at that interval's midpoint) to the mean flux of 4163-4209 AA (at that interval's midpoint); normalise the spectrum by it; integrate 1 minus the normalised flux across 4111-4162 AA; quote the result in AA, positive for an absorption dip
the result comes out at -1.9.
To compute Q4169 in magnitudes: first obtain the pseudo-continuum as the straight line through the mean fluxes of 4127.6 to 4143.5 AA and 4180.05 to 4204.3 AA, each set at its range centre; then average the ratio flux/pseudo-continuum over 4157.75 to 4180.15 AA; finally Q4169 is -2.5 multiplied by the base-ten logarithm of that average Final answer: 0.04 mag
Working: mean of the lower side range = 312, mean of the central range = 291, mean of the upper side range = 296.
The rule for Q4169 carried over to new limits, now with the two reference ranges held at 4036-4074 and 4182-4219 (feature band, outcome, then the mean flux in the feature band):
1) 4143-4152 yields 0.02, 292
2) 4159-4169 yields 0.01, 298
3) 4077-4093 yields -0.08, 316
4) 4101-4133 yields -0.02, 301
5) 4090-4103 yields -0.04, 304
